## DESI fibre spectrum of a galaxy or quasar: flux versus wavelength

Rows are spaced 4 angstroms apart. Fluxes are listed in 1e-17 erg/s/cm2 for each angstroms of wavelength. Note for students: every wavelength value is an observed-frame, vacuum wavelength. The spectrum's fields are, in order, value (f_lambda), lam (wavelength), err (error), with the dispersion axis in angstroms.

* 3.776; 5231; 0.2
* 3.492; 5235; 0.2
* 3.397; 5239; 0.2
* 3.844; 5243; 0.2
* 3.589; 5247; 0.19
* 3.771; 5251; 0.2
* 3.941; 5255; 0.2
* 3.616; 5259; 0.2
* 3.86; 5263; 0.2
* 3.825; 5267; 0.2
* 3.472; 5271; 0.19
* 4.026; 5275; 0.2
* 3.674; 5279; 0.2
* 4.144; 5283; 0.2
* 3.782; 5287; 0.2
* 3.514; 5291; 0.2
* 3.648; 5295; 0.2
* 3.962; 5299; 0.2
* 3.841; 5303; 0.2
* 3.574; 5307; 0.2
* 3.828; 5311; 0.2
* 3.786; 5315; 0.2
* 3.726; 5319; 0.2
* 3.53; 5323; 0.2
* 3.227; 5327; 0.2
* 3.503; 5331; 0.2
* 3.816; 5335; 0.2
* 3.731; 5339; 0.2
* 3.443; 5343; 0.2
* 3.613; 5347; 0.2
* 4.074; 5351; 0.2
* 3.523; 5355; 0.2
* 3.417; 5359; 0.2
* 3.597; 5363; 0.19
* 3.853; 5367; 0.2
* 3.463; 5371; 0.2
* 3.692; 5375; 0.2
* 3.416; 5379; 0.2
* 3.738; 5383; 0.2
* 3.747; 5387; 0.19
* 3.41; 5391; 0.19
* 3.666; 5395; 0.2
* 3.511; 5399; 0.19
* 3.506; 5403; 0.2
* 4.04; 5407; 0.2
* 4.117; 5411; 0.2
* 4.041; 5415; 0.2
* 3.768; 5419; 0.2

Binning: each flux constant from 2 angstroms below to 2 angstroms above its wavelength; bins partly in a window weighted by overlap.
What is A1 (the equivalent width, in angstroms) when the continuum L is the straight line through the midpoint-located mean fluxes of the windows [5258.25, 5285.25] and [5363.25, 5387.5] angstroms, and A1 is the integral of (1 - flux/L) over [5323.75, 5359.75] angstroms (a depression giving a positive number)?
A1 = 1.0 angstroms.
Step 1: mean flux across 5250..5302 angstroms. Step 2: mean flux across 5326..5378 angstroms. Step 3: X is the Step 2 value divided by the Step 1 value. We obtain 1.0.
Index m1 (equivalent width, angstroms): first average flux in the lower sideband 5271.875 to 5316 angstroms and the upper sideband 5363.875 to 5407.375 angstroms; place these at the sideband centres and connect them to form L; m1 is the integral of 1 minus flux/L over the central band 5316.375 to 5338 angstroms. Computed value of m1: 0.9 angstroms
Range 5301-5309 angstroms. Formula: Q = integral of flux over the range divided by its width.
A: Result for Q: 3.71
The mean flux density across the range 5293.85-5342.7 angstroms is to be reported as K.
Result 3.67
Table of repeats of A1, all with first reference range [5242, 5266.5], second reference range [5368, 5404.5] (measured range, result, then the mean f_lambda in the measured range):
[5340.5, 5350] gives 0.1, 3.6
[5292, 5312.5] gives -0.3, 3.76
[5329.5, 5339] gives -0.1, 3.68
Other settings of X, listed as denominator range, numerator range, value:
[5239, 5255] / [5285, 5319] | 1.01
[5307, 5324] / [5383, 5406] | 0.97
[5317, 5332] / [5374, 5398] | 1.03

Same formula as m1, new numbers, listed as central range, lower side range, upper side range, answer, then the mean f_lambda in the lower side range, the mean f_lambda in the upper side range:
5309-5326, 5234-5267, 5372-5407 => -0.15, 3.7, 3.61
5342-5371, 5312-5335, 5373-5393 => -0.36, 3.59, 3.6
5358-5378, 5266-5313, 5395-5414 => 0.96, 3.77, 3.79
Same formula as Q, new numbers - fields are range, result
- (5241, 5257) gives 3.79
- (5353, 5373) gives 3.57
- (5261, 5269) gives 3.84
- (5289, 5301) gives 3.71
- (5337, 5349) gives 3.6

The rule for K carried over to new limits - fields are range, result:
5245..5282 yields 3.76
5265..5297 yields 3.76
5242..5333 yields 3.72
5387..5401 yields 3.56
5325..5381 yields 3.6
